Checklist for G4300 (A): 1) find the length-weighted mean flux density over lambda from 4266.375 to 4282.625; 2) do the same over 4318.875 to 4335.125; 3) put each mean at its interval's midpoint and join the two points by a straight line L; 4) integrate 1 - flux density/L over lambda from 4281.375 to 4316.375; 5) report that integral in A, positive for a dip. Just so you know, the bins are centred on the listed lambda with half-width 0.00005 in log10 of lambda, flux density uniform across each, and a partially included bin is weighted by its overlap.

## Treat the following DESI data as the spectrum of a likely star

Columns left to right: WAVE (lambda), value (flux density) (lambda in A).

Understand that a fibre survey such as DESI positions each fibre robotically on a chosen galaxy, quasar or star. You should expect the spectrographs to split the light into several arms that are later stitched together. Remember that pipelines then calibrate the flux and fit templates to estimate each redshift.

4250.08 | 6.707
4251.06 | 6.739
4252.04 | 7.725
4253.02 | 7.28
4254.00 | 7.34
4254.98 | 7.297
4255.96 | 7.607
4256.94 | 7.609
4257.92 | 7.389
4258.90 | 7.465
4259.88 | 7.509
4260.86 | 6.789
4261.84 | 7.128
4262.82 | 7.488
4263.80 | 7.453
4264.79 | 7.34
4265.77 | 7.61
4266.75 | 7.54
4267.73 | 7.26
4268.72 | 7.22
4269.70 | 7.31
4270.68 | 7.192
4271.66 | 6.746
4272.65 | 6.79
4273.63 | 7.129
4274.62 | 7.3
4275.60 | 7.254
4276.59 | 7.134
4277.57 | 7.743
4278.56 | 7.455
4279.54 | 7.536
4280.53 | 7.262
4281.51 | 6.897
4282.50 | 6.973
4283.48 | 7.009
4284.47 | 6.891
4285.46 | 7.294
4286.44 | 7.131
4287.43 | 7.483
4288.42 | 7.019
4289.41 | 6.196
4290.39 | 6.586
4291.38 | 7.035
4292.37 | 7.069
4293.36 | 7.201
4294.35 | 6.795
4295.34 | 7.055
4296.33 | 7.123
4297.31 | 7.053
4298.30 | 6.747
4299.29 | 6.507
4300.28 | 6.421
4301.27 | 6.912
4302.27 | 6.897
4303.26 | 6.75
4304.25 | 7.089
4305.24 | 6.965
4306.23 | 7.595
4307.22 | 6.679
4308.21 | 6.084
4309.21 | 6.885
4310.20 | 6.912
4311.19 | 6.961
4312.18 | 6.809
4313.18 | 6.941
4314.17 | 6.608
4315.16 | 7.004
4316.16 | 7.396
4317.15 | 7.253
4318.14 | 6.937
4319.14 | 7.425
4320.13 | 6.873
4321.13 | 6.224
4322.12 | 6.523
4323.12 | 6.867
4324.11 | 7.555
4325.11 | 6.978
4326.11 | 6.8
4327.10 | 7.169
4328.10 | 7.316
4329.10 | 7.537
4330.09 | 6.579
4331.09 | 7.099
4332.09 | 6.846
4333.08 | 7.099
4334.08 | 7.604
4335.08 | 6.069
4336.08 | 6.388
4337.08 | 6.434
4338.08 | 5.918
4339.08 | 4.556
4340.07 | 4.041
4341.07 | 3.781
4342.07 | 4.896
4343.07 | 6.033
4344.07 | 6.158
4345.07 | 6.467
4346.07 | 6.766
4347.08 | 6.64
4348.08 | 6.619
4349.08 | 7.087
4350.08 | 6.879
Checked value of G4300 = 1.0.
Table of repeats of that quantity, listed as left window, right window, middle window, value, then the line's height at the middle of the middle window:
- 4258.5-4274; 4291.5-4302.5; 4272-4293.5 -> -0.1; 7.06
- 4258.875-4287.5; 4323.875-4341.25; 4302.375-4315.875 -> -0.2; 6.77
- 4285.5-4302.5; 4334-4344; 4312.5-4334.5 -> -3.8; 5.99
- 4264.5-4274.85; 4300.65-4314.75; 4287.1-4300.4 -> 0.2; 6.99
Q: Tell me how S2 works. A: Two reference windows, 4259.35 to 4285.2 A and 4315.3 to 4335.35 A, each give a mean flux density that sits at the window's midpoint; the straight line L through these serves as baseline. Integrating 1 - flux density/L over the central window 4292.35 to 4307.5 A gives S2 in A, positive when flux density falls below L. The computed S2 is 0.4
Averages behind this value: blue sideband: 7.23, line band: 6.93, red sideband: 7.02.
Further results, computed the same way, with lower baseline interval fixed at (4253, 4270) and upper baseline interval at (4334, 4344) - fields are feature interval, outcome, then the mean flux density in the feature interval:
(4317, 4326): -1.5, 6.94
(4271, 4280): -0.3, 7.23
